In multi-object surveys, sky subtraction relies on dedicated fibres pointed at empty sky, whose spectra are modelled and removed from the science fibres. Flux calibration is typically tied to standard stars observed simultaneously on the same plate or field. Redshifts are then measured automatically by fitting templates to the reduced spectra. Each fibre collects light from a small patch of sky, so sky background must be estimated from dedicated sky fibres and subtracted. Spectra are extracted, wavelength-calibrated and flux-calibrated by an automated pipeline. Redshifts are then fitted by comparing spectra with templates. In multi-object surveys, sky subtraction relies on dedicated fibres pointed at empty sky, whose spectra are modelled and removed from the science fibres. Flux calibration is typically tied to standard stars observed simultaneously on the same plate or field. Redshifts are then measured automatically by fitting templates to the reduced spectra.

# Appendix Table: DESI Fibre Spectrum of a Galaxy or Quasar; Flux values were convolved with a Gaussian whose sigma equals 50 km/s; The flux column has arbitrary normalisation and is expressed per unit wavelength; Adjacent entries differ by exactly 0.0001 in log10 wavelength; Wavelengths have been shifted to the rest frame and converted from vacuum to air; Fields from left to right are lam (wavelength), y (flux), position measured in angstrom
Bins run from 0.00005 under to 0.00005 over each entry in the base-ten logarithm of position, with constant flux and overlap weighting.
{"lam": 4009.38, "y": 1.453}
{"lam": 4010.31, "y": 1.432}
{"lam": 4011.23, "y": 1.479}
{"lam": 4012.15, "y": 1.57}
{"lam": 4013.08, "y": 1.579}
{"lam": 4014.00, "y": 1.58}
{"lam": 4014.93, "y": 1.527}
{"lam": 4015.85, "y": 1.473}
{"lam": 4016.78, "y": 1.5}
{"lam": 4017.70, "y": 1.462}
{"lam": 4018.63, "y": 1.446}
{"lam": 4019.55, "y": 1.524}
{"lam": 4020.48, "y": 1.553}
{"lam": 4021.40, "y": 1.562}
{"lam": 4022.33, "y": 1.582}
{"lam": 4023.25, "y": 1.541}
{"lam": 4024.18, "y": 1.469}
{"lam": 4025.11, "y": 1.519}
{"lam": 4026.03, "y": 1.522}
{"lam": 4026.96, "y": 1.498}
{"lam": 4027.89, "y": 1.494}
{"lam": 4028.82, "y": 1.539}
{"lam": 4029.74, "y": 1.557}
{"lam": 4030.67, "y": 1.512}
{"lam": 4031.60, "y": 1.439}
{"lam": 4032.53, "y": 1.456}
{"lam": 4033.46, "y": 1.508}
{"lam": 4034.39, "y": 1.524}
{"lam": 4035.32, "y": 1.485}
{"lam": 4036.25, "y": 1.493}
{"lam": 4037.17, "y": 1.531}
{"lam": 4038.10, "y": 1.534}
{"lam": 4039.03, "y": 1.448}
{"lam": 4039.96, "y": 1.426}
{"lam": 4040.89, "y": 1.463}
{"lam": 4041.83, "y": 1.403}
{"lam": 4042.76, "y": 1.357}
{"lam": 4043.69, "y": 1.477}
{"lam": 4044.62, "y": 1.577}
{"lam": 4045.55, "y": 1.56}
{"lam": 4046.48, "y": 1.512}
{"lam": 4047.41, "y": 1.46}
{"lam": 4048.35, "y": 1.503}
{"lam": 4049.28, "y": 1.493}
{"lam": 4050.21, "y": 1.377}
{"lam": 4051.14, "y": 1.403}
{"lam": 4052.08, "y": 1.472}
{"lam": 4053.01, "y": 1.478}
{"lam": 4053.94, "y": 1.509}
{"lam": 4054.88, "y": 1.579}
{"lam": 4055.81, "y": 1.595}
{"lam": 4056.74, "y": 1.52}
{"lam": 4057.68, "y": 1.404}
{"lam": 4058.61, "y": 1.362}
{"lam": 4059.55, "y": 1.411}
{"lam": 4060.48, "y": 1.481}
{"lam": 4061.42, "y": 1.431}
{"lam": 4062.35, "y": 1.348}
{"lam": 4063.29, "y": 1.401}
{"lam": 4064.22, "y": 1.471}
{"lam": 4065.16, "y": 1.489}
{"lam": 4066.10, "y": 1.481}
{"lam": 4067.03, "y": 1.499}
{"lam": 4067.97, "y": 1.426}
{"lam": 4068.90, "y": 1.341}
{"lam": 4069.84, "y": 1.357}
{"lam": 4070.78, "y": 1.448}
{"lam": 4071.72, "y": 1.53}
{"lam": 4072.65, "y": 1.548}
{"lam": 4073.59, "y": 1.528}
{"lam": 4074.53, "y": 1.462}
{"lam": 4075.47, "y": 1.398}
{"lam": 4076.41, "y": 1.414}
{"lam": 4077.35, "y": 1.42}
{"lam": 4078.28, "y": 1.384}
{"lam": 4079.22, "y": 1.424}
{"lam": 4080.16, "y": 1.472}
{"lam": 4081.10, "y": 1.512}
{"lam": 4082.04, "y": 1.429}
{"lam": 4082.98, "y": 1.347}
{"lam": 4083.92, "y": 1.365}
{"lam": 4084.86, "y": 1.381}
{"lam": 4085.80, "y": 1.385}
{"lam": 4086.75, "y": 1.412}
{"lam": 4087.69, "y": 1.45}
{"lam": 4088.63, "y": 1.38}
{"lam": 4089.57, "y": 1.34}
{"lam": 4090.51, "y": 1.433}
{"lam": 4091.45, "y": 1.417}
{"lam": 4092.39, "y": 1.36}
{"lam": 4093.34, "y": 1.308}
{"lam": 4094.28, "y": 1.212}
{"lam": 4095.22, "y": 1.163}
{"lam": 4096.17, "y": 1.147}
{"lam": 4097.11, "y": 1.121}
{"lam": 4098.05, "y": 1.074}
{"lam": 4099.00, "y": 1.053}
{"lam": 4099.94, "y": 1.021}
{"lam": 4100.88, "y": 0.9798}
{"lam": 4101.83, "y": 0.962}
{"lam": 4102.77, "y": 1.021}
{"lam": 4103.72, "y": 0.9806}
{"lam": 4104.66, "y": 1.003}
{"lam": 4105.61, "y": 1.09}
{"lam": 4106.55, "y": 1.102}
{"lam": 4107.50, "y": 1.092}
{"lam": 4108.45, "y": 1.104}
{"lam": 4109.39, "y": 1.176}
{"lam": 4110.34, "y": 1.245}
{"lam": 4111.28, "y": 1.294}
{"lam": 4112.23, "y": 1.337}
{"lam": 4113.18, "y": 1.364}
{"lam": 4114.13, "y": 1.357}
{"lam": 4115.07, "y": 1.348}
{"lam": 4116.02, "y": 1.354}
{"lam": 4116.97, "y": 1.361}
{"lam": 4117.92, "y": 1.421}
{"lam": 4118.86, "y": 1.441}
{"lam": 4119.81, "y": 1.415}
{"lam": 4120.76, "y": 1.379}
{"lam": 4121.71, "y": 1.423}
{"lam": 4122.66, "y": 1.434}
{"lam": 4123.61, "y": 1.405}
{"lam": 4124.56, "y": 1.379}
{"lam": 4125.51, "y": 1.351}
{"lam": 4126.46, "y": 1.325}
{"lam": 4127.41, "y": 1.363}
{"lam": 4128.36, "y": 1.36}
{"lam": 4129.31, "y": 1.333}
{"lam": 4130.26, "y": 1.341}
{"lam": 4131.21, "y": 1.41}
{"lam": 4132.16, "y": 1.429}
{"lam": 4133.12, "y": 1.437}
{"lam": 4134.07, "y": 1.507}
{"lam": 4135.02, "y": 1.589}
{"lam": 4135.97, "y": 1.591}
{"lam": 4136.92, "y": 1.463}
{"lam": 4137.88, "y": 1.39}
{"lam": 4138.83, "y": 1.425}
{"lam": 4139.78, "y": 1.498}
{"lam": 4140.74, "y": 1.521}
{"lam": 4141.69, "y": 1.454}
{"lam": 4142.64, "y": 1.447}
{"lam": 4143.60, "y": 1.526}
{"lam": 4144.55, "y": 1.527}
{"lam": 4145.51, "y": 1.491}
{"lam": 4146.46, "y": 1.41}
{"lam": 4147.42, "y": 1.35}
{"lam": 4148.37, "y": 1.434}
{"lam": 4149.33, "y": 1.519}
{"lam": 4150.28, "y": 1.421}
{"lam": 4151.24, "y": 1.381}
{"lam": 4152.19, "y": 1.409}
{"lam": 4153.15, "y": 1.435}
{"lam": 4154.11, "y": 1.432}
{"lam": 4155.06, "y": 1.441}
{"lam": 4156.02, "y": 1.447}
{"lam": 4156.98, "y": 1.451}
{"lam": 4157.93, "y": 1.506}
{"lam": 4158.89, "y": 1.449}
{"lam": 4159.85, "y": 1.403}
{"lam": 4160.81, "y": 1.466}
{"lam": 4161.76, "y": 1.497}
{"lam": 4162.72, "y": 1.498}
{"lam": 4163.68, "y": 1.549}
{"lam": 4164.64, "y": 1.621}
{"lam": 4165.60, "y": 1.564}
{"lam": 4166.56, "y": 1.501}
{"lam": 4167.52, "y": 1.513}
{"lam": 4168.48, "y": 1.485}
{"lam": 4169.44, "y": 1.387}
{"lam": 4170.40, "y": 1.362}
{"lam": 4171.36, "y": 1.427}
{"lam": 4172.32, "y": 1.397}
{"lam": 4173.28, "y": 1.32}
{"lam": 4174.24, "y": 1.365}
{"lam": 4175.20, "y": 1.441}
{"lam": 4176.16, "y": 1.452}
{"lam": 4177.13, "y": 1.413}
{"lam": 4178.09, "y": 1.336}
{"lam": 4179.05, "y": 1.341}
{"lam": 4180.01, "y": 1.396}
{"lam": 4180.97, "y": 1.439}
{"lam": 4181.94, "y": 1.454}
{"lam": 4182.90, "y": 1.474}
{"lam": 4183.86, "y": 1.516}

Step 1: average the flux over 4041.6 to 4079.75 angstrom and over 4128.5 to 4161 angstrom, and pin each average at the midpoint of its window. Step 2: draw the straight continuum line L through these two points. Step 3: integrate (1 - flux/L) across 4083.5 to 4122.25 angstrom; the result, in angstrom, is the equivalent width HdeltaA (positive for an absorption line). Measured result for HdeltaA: 5.4 angstrom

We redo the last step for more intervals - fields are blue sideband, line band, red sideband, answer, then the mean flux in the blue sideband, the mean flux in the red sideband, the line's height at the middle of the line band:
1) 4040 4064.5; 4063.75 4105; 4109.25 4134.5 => 2.8 angstrom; 1.46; 1.37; 1.42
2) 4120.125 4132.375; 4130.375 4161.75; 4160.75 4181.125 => -1.1 angstrom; 1.38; 1.44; 1.41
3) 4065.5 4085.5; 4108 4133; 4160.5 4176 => 1.7 angstrom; 1.44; 1.46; 1.45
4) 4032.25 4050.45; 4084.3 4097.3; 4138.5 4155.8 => 1.2 angstrom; 1.48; 1.45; 1.47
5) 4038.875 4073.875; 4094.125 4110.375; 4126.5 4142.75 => 4.2 angstrom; 1.46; 1.44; 1.45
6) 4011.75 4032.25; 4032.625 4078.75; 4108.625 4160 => 0.7 angstrom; 1.52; 1.41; 1.49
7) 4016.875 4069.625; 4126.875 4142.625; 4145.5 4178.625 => 0.1 angstrom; 1.48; 1.44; 1.45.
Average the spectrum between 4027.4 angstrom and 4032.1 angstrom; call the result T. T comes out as 1.51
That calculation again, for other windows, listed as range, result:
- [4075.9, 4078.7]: 1.41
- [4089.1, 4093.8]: 1.37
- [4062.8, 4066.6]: 1.46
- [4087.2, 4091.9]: 1.41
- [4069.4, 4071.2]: 1.4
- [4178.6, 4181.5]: 1.39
